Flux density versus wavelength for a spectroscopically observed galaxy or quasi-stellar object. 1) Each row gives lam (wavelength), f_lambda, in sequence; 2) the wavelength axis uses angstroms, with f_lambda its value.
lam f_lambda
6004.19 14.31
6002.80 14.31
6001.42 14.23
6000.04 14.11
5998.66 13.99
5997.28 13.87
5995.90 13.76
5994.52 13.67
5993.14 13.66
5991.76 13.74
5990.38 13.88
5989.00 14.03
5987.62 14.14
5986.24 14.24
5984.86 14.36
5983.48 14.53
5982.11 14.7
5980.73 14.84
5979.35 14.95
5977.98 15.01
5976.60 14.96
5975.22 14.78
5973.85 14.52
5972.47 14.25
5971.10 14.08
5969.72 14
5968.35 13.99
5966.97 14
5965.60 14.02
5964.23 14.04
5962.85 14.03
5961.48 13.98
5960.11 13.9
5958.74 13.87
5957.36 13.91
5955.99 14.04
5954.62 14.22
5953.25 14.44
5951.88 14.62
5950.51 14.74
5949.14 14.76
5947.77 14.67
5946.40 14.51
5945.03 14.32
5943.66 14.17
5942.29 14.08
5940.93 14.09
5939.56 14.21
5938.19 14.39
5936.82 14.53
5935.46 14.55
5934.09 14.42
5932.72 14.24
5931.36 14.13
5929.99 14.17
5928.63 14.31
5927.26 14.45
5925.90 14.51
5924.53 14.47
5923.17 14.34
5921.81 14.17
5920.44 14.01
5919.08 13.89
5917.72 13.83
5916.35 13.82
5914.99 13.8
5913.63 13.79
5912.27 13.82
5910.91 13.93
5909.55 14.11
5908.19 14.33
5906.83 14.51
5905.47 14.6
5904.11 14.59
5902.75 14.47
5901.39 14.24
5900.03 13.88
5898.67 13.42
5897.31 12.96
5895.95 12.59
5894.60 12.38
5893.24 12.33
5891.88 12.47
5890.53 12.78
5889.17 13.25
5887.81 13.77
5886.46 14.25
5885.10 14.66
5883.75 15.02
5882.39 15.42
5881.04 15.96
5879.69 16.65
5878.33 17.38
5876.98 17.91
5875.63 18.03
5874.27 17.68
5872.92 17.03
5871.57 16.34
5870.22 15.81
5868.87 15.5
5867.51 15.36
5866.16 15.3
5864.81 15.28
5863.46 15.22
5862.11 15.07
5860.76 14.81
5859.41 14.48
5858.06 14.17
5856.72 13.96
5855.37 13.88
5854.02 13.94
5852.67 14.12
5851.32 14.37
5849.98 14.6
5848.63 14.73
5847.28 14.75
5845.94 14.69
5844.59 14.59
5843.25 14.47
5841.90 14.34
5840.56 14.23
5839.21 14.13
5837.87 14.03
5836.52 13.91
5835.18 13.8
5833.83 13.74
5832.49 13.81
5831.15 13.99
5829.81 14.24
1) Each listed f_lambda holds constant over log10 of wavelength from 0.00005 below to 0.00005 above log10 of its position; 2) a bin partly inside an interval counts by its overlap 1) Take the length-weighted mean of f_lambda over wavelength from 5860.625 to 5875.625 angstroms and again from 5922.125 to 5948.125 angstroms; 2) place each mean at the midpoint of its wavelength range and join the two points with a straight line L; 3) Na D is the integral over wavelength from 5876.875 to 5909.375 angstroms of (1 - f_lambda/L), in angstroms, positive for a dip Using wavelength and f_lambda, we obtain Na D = 2.3 angstroms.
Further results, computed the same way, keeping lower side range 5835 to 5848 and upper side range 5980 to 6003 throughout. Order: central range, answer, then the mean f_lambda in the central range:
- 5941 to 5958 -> -0.2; 14.4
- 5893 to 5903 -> 0.7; 13.3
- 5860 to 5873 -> -1.1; 15.5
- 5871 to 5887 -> -2.4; 16.4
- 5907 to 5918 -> 0.2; 14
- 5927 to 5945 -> -0.1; 14.3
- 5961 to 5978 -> -0.1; 14.3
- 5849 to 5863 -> -0.1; 14.4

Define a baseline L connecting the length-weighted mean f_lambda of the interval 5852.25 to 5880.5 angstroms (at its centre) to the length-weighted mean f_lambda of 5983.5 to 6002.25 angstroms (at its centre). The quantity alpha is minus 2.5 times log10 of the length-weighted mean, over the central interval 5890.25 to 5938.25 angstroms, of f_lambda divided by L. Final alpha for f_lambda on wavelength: 0.08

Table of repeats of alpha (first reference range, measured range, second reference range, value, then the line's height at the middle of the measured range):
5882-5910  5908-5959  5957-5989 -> -0.015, 14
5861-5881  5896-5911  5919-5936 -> 0.082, 15.1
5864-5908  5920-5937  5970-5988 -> 0.029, 14.7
